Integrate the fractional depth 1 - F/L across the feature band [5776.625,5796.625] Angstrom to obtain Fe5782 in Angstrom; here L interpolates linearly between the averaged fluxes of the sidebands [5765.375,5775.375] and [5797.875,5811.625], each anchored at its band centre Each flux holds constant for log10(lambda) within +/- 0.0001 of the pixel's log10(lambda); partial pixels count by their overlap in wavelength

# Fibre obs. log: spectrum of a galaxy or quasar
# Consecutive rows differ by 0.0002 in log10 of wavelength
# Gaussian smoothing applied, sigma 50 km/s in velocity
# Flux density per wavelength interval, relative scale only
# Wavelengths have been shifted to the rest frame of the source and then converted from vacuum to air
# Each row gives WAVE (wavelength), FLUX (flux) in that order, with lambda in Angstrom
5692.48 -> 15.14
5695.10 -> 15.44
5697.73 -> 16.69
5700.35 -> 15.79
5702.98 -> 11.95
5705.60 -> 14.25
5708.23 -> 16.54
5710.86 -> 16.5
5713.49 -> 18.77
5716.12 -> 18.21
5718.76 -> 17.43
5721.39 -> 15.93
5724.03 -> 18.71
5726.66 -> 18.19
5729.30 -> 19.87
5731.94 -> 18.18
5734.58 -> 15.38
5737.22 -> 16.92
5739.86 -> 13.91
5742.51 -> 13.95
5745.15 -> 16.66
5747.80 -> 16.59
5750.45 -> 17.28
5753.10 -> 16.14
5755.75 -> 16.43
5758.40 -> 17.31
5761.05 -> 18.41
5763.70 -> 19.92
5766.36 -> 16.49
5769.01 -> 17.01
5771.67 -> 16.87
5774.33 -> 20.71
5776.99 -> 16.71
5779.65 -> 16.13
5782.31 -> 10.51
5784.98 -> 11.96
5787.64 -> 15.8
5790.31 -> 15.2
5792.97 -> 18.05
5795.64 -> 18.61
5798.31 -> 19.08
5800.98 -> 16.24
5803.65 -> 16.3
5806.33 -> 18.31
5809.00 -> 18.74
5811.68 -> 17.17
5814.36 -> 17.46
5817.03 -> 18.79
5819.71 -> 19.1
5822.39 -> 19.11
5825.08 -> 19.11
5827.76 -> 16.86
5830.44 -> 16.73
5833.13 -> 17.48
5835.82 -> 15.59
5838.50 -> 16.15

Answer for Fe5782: 2.7 Angstrom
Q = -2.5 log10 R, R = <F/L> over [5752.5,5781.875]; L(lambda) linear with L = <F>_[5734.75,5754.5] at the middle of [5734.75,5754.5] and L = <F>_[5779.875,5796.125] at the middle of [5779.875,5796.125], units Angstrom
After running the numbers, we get -0.13 mag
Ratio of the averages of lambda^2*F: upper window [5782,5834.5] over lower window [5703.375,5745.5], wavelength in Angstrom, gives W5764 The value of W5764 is 1.1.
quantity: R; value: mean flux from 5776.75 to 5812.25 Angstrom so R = 16.3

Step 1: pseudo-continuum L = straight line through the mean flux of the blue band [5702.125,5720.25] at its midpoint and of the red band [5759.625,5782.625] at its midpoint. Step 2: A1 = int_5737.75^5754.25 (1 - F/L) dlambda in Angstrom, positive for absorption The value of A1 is 1.0 Angstrom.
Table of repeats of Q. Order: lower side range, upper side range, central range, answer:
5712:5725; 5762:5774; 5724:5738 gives -0.003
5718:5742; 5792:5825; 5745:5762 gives 0.026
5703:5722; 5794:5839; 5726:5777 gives -0.011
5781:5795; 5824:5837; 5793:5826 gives -0.148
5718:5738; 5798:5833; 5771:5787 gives 0.152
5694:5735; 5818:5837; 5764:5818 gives 0.037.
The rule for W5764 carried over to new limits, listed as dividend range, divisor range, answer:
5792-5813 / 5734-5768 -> 1.09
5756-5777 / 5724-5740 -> 1.04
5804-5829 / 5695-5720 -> 1.17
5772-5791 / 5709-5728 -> 0.89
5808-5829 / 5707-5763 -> 1.10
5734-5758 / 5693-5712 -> 1.06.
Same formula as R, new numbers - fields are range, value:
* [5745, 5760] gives 16.8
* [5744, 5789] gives 16.5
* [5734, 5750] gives 15.7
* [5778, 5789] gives 13.7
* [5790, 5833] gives 17.9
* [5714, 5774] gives 17.2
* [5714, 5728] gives 17.8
